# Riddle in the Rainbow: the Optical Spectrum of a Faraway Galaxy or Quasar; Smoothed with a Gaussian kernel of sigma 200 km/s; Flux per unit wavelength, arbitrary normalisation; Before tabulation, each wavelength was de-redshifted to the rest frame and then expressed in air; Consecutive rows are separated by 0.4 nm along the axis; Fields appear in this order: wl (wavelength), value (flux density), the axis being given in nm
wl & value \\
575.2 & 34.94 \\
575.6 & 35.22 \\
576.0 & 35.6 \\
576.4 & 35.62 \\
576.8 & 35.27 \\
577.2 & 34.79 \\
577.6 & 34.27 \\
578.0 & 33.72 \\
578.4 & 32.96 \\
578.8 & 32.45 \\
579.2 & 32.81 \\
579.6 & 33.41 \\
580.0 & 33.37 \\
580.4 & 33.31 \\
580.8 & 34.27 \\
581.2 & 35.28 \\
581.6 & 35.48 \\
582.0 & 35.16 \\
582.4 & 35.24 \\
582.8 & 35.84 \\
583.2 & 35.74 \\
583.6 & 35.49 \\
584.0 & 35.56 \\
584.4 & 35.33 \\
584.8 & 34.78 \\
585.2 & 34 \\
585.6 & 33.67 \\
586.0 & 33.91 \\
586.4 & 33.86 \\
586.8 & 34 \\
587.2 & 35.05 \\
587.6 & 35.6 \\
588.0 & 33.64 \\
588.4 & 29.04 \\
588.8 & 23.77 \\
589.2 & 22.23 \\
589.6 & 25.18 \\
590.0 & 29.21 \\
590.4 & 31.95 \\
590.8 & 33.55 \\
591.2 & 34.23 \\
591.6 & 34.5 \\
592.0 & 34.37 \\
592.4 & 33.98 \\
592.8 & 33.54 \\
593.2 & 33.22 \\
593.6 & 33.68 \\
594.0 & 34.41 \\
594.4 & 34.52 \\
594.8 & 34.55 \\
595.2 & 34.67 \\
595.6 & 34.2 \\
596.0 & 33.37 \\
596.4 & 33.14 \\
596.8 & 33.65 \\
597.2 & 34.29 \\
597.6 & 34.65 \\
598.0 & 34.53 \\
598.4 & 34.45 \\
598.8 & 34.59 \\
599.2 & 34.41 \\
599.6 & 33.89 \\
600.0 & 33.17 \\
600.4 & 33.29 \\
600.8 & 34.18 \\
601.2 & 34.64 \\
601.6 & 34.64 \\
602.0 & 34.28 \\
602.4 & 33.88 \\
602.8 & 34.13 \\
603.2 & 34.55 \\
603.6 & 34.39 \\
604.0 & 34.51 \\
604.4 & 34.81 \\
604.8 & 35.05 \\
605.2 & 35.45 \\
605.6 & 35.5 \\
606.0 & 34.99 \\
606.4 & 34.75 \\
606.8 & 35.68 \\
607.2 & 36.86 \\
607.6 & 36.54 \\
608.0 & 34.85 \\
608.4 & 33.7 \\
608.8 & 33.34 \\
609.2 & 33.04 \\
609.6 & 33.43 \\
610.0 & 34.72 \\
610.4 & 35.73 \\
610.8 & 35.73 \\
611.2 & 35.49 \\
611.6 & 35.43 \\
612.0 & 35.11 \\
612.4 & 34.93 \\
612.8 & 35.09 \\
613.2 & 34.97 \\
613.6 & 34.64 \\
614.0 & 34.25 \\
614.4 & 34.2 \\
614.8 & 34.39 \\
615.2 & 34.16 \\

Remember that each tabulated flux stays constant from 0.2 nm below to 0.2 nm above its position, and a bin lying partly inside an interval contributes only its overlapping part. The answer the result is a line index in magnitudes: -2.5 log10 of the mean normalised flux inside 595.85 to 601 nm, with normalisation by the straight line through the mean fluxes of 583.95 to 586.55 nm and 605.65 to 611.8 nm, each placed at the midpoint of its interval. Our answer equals 0.02 mag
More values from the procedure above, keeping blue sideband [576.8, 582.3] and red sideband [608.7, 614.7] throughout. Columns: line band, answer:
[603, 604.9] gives 0.00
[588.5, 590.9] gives 0.24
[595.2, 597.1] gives 0.02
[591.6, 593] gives 0.01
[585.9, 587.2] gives 0.00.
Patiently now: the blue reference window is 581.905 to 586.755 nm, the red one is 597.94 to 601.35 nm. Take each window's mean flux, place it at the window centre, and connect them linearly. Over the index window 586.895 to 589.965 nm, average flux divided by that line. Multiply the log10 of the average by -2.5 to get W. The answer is 0.18 mag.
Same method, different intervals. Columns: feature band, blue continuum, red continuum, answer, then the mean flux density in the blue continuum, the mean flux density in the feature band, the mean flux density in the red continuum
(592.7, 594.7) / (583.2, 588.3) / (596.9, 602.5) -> 0.01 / 34.5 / 33.9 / 34.2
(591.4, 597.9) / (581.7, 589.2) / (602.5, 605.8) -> 0.00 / 33.6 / 34.1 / 34.8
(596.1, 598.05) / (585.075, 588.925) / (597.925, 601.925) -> 0.00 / 32.8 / 34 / 34.2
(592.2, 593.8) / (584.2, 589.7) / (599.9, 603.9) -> -0.03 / 31.8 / 33.6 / 34.1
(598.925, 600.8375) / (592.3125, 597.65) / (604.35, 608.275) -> 0.03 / 34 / 33.8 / 35.4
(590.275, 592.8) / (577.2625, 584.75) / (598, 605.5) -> 0.02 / 34.4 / 33.8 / 34.4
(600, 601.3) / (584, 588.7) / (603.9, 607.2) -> 0.03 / 33.8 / 33.9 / 35.2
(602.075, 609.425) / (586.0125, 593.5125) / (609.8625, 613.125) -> -0.01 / 31.8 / 34.8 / 35.3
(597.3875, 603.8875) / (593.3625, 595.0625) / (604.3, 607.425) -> 0.02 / 34.3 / 34.2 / 35.4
